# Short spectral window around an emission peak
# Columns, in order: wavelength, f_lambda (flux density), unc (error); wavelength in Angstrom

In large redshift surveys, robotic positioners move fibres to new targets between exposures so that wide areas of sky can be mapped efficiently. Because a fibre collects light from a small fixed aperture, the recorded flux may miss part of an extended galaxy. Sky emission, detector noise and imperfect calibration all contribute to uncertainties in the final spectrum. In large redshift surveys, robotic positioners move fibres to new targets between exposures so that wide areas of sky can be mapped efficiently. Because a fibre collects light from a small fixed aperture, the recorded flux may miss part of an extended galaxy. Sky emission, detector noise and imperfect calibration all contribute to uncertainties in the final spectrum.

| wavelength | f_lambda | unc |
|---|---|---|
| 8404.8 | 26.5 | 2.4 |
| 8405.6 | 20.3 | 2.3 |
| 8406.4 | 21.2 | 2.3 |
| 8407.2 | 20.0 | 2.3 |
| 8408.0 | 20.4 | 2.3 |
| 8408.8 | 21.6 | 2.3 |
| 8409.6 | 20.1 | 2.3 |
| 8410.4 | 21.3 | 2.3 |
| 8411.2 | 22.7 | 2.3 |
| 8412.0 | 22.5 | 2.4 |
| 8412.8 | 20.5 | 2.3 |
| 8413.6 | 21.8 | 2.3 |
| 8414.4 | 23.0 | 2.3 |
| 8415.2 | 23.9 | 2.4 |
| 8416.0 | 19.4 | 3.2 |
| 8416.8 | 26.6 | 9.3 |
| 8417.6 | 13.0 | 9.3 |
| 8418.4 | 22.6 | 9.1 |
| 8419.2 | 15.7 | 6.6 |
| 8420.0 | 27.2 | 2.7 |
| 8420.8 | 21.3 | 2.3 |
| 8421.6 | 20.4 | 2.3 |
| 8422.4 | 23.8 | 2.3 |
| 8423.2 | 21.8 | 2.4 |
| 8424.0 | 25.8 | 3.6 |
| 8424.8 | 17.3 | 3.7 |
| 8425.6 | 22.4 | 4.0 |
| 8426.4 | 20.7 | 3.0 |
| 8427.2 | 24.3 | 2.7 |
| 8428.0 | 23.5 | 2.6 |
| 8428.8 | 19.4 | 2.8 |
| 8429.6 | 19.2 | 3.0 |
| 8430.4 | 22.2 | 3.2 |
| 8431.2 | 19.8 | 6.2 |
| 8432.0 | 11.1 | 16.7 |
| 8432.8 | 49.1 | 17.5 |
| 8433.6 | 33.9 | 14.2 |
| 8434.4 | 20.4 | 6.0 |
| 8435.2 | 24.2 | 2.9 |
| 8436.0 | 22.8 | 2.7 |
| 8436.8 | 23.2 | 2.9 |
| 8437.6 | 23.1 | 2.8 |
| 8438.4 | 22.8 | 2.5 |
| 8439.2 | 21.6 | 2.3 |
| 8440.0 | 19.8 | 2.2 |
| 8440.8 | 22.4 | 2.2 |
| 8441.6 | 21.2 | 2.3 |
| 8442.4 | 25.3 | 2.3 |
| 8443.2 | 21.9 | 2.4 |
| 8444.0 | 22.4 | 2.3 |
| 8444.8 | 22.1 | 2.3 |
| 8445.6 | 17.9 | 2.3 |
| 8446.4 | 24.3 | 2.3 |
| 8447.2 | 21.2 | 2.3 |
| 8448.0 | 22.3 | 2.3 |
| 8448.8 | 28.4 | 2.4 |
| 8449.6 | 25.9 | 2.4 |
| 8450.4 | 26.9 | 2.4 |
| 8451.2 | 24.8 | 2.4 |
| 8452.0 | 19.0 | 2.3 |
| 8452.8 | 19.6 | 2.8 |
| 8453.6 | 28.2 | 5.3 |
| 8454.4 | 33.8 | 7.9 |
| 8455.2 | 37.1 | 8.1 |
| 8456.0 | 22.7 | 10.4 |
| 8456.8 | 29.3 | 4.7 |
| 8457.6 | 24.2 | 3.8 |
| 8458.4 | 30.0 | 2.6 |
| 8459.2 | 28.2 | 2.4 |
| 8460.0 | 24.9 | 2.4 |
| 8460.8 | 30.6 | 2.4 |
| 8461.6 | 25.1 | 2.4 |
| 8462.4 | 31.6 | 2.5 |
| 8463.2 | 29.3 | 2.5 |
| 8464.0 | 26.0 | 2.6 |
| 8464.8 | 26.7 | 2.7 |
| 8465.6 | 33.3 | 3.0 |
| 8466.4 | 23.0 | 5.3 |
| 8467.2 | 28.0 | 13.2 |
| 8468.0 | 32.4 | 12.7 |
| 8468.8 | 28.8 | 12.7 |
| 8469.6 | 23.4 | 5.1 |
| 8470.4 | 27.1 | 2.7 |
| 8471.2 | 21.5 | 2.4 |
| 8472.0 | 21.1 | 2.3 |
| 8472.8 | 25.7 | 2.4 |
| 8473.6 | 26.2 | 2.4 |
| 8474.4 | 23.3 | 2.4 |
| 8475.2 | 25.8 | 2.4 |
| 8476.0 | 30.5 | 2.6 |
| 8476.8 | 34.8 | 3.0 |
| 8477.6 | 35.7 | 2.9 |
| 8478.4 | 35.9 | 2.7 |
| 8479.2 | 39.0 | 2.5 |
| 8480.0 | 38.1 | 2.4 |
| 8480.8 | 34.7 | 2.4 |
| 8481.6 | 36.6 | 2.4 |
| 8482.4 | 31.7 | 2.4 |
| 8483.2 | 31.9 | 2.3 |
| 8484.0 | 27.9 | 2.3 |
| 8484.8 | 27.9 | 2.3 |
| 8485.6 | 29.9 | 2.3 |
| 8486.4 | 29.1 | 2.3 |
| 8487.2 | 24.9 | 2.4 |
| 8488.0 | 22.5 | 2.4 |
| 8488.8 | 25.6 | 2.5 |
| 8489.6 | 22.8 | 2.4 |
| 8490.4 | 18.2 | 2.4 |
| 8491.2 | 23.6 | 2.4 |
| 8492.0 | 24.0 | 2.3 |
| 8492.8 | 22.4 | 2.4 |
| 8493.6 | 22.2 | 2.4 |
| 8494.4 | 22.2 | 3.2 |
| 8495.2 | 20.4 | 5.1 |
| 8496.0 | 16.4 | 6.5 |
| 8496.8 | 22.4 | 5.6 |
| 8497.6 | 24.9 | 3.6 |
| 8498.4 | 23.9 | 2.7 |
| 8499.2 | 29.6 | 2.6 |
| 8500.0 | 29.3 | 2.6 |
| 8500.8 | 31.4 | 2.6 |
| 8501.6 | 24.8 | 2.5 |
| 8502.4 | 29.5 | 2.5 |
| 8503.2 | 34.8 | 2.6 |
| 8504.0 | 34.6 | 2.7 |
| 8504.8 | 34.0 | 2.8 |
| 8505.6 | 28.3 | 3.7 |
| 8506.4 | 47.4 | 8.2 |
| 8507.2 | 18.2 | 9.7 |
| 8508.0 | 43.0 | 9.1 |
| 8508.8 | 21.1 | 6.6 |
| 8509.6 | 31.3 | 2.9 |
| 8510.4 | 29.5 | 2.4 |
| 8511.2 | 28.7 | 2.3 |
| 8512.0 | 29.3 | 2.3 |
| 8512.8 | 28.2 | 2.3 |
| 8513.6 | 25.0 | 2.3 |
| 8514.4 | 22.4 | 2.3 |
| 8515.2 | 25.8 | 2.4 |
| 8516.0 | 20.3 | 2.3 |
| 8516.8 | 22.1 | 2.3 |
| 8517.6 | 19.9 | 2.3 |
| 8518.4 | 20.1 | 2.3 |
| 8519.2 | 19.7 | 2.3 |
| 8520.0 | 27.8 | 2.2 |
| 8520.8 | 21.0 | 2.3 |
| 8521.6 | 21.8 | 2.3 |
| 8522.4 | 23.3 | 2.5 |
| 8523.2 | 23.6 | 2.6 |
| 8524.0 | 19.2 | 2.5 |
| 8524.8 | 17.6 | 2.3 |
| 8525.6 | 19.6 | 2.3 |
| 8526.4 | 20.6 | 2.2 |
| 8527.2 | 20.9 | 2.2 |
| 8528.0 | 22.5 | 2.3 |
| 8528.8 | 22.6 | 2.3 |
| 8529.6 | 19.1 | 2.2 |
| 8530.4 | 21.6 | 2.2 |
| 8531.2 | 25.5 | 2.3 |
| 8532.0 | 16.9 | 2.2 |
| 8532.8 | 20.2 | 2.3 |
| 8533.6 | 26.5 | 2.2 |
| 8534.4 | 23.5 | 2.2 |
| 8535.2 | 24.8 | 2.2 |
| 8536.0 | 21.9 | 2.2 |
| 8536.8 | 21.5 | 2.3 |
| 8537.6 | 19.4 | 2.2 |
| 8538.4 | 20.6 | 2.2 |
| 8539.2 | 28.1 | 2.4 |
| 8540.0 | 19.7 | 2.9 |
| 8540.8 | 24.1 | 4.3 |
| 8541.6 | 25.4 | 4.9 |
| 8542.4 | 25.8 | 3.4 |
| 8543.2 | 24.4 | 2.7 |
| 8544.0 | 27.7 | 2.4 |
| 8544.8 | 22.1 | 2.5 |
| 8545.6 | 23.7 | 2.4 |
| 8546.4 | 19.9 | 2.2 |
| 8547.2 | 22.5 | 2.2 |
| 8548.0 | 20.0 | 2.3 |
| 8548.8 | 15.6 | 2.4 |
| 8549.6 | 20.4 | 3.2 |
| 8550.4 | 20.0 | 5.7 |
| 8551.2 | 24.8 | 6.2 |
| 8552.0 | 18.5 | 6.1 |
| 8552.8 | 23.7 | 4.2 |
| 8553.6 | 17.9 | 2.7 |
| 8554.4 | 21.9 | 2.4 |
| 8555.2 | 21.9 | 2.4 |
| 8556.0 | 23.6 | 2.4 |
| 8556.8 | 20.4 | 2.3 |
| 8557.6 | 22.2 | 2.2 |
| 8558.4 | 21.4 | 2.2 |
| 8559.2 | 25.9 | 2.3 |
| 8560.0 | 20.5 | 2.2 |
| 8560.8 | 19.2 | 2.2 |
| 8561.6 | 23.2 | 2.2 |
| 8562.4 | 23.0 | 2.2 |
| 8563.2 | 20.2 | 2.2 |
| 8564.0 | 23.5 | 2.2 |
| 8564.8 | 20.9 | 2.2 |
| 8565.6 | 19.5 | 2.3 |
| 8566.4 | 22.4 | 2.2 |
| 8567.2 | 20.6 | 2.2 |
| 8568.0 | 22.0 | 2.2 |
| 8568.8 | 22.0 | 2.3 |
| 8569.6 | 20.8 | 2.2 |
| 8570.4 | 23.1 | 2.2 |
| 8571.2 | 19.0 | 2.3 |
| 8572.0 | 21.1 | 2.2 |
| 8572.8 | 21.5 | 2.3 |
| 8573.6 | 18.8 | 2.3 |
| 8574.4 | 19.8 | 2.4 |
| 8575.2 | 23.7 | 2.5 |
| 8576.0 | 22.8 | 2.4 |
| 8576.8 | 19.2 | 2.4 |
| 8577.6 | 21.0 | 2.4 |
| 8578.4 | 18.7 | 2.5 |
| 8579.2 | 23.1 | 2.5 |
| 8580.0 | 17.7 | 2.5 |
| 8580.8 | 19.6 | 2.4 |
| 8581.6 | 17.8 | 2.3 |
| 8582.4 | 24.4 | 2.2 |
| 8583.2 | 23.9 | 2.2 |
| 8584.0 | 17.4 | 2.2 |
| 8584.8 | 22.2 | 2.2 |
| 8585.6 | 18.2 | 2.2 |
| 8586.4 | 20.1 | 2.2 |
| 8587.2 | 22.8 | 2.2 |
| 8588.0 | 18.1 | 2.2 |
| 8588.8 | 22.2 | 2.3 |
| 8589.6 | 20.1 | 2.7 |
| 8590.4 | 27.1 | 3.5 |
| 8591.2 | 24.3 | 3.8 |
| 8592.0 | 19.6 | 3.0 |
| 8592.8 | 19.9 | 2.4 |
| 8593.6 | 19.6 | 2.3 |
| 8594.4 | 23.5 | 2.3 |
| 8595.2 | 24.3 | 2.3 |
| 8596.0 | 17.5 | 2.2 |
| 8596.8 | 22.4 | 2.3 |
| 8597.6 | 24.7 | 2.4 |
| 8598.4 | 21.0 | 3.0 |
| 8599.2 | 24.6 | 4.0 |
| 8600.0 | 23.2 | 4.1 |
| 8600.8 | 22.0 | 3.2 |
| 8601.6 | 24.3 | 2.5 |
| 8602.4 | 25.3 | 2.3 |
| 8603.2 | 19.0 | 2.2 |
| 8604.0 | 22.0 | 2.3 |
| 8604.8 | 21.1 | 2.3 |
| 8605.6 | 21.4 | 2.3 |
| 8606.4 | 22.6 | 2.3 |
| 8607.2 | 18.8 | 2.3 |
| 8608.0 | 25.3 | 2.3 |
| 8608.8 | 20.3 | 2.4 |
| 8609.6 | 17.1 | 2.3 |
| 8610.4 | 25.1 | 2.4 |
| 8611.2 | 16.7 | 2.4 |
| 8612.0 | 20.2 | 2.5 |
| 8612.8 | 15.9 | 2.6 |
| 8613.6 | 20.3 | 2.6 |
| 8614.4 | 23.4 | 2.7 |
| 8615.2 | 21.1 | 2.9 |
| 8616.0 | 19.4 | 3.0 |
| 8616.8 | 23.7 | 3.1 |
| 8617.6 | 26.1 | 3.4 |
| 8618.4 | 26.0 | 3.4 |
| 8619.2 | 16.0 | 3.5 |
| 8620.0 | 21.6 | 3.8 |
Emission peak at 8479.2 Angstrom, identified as H-alpha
